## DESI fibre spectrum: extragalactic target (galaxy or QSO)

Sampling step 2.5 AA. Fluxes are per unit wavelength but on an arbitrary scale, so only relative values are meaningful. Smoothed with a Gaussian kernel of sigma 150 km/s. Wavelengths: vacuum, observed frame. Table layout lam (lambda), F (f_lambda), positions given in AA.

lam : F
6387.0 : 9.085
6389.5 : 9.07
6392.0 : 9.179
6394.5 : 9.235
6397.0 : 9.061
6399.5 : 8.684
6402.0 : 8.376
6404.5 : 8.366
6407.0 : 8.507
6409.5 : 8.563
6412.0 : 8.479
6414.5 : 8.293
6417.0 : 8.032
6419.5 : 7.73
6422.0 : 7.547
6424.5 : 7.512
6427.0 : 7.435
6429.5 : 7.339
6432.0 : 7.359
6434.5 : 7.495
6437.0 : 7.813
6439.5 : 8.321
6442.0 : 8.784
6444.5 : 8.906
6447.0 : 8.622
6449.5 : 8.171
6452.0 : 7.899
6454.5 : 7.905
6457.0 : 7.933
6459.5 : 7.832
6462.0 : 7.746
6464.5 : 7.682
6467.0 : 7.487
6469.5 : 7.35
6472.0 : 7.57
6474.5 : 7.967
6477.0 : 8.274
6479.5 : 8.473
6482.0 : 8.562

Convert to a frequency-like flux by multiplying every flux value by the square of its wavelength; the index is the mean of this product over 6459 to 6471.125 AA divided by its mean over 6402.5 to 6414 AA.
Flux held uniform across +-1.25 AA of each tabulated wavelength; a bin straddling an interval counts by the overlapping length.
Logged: 0.9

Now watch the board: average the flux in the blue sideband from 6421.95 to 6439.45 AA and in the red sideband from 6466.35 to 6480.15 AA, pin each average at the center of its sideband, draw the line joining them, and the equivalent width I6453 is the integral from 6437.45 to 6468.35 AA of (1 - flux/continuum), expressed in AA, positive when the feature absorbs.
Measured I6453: -1.6 AA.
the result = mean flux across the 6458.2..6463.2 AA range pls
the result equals 7.79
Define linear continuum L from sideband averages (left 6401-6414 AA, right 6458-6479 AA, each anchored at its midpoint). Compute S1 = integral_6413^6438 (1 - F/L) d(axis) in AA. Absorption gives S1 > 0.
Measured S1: 1.78 AA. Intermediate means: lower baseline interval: 8.45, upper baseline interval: 7.77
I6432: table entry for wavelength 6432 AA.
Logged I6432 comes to 7.359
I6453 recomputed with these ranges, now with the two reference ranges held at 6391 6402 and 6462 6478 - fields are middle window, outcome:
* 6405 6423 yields 1.01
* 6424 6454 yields 0.91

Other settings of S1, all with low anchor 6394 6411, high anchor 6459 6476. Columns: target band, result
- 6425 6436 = 1.1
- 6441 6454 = -0.8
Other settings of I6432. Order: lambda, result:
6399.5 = 8.684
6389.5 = 9.07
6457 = 7.933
